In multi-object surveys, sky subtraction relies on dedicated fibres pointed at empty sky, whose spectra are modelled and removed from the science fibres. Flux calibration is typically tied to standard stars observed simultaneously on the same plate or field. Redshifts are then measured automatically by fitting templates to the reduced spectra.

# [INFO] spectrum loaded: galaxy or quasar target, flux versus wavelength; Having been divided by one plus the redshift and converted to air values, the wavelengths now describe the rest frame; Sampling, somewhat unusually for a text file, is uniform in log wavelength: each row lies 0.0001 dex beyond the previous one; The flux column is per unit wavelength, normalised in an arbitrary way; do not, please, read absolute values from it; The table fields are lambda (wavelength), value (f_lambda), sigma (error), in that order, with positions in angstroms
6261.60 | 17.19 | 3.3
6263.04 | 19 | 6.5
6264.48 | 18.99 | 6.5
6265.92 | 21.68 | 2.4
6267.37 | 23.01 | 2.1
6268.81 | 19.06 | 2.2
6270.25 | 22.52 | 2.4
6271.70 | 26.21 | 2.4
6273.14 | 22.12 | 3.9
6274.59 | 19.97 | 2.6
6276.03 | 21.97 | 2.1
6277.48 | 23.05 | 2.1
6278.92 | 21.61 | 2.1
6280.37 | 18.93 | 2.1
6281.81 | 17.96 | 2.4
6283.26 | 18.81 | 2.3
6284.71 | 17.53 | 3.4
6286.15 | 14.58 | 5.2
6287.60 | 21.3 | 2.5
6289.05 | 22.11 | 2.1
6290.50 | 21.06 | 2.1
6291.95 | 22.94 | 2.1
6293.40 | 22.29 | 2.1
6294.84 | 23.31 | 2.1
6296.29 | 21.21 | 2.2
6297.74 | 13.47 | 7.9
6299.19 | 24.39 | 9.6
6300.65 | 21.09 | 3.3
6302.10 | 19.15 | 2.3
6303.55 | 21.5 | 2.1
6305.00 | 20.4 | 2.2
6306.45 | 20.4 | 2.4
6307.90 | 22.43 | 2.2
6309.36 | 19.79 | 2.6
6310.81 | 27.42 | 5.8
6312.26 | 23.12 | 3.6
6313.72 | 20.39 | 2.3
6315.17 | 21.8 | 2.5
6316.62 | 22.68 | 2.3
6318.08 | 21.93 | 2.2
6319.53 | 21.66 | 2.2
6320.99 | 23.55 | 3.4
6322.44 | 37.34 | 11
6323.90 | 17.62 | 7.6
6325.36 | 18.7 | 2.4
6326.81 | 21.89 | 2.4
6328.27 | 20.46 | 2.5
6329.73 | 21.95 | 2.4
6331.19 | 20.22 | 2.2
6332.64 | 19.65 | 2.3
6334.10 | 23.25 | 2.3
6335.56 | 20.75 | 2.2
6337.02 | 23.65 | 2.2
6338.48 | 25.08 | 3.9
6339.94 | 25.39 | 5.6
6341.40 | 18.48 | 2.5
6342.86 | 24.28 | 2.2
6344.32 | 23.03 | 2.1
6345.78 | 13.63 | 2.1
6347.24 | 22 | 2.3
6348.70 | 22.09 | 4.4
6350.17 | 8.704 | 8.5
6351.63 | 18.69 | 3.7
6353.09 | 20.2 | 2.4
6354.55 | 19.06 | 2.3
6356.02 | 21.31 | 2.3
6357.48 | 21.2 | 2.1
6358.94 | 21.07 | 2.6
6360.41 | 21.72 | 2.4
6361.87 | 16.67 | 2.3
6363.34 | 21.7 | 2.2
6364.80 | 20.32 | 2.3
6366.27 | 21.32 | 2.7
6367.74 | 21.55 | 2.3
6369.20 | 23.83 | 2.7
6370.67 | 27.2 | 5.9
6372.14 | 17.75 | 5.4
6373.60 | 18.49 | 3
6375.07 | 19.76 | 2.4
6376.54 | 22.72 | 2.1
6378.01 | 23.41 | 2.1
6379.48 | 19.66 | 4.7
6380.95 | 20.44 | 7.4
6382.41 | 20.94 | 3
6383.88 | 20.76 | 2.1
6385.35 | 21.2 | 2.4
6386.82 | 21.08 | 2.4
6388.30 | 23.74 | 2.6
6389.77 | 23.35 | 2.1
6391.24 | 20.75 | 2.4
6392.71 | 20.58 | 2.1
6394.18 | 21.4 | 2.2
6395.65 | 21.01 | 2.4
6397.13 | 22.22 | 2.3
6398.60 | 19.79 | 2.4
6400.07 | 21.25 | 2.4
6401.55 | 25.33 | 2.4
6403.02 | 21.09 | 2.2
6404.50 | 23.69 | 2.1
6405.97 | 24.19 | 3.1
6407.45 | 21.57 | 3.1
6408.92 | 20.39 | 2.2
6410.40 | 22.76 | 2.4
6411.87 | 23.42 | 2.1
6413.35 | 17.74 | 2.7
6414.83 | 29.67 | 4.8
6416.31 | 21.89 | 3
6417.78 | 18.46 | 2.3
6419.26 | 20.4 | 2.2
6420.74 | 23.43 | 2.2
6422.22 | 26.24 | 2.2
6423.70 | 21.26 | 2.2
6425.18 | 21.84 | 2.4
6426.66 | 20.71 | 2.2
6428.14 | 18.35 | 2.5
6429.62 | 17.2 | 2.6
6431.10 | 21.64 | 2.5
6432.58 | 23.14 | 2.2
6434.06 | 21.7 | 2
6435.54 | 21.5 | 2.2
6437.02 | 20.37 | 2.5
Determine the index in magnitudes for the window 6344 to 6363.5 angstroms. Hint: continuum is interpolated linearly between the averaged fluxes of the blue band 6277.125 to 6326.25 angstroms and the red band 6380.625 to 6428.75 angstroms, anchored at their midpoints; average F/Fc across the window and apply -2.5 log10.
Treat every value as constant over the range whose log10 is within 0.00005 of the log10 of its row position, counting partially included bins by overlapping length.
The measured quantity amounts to 0.13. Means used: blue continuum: 21.3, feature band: 19.2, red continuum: 21.9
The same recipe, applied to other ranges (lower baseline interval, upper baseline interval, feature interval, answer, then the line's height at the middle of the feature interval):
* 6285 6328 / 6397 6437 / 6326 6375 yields 0.048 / 21.7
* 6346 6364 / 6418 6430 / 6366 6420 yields -0.073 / 20.4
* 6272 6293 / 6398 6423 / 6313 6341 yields -0.067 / 21.1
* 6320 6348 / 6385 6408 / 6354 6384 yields 0.054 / 22.1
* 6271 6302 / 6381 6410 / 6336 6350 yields -0.006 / 21.3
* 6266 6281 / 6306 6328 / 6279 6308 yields 0.103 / 22.2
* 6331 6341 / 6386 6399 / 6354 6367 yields 0.084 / 22.1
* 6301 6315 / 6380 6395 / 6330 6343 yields -0.033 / 21.5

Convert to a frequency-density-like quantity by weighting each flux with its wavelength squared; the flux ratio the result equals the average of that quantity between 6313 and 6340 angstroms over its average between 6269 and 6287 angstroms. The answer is 1.1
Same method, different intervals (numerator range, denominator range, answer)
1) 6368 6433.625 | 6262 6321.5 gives 1.07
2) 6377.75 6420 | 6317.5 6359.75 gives 1.04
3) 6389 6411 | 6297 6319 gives 1.06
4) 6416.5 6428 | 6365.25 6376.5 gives 1.02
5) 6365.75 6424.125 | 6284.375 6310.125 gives 1.10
